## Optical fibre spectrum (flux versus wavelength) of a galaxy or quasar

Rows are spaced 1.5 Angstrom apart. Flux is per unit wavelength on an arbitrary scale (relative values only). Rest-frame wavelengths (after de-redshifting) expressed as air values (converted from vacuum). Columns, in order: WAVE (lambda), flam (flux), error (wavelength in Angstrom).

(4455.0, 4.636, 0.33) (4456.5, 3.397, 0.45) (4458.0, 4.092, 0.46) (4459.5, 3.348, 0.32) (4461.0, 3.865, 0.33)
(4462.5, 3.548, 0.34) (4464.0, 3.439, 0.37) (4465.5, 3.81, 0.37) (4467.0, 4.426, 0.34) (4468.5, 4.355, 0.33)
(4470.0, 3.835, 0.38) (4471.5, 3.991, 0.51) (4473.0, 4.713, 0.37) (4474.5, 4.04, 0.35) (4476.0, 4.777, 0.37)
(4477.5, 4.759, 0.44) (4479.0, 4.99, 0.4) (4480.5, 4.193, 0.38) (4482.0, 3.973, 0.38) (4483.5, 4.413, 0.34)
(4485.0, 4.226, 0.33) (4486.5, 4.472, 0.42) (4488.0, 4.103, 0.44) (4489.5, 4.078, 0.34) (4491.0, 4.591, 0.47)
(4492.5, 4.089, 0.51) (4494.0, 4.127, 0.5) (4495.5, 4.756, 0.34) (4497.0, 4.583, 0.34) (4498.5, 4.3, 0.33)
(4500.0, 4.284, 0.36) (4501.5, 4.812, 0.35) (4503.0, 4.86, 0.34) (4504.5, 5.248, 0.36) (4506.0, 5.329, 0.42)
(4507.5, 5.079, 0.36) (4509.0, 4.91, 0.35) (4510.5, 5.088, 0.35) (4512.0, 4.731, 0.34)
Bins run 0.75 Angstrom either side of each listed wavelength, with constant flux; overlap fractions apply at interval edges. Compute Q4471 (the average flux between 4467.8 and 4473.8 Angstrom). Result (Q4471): 4.22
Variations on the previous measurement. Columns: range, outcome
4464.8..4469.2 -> 4.2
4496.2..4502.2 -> 4.49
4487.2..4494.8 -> 4.2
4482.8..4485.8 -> 4.32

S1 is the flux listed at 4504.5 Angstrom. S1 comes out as 5.248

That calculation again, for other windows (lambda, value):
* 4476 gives 4.777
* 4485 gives 4.226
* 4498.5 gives 4.3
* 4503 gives 4.86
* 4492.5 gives 4.089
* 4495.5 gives 4.756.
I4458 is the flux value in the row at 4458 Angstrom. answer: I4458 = 4.092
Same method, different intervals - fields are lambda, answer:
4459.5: 3.348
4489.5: 4.078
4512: 4.731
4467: 4.426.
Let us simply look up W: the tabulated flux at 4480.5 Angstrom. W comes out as 4.193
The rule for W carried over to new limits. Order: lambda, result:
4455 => 4.636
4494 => 4.127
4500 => 4.284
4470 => 3.835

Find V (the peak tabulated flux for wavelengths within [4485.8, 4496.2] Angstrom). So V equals 4.756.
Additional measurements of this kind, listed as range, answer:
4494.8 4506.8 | 5.329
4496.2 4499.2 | 4.583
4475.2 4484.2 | 4.99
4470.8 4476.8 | 4.777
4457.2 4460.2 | 4.092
